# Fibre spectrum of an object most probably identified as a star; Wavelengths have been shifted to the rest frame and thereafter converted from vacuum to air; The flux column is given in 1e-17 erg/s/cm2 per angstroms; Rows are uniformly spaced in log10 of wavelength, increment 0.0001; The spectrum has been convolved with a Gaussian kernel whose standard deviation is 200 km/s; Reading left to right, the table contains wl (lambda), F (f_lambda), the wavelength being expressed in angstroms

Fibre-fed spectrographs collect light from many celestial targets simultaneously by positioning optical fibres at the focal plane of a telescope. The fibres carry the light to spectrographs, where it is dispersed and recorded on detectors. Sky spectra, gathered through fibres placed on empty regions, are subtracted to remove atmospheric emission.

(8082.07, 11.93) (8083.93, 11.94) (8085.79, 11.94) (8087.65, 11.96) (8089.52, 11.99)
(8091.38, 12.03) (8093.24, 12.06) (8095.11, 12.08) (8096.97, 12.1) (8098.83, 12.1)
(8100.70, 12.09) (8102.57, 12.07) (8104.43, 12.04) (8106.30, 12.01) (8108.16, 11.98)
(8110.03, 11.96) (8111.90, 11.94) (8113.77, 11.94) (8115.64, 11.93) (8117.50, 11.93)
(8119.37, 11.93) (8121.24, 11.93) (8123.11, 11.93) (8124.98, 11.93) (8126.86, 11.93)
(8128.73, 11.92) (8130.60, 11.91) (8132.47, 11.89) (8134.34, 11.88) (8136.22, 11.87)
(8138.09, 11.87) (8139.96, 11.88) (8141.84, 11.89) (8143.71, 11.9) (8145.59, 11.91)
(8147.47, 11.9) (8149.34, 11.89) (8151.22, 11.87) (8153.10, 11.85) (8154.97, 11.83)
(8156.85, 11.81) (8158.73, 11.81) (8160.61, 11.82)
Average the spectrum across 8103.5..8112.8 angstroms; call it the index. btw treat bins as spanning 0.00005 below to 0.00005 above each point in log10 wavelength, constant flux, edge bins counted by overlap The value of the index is 12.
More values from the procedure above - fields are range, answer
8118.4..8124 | 11.9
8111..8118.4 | 11.9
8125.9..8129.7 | 11.9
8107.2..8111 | 12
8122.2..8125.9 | 11.9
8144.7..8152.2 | 11.9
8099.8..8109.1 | 12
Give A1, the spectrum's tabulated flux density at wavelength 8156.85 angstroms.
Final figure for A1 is 11.81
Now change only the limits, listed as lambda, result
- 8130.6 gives 11.91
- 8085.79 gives 11.94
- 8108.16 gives 11.98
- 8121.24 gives 11.93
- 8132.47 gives 11.89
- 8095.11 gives 12.08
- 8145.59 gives 11.91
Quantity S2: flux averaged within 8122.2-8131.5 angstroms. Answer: 11.9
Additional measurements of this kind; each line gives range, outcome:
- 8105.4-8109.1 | 12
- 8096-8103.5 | 12.1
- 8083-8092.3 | 12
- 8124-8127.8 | 11.9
